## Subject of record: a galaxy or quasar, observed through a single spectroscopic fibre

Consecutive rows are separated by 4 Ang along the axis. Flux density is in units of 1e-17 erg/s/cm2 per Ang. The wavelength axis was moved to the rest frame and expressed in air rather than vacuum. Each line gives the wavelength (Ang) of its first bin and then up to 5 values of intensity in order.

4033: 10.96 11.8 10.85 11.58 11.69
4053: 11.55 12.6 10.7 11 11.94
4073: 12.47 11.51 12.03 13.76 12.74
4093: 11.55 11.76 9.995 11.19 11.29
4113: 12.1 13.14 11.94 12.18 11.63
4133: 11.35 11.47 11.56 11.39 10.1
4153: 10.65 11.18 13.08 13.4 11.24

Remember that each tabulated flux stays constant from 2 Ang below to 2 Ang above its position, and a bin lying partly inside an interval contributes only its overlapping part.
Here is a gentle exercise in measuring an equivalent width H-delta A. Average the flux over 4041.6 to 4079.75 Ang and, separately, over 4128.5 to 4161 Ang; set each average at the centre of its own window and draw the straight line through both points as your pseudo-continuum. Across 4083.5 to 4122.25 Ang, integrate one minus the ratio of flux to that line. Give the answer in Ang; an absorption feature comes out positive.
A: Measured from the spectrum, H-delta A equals -1.6 Ang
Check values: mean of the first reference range 11.6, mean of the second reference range 11.3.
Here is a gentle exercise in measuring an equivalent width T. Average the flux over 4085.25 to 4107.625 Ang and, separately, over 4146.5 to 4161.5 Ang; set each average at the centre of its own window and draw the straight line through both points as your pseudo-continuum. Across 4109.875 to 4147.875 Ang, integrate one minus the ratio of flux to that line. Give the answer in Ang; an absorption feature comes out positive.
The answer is -1.6 Ang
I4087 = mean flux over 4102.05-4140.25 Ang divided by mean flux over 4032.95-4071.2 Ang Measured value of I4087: 1.02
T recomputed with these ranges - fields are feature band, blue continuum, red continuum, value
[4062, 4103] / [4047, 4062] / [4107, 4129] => 0.1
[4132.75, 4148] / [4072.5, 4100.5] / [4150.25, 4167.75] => 0.8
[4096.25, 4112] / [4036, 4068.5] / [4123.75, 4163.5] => 0.6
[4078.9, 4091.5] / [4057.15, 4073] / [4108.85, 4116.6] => -1.1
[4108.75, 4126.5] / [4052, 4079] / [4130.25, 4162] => -1.2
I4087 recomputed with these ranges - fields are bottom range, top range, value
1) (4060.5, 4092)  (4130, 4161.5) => 0.93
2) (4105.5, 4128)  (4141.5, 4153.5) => 0.90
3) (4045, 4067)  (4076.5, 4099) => 1.07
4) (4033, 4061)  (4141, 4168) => 1.00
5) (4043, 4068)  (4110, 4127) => 1.06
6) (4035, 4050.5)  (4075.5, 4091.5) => 1.09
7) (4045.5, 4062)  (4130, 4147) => 0.98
